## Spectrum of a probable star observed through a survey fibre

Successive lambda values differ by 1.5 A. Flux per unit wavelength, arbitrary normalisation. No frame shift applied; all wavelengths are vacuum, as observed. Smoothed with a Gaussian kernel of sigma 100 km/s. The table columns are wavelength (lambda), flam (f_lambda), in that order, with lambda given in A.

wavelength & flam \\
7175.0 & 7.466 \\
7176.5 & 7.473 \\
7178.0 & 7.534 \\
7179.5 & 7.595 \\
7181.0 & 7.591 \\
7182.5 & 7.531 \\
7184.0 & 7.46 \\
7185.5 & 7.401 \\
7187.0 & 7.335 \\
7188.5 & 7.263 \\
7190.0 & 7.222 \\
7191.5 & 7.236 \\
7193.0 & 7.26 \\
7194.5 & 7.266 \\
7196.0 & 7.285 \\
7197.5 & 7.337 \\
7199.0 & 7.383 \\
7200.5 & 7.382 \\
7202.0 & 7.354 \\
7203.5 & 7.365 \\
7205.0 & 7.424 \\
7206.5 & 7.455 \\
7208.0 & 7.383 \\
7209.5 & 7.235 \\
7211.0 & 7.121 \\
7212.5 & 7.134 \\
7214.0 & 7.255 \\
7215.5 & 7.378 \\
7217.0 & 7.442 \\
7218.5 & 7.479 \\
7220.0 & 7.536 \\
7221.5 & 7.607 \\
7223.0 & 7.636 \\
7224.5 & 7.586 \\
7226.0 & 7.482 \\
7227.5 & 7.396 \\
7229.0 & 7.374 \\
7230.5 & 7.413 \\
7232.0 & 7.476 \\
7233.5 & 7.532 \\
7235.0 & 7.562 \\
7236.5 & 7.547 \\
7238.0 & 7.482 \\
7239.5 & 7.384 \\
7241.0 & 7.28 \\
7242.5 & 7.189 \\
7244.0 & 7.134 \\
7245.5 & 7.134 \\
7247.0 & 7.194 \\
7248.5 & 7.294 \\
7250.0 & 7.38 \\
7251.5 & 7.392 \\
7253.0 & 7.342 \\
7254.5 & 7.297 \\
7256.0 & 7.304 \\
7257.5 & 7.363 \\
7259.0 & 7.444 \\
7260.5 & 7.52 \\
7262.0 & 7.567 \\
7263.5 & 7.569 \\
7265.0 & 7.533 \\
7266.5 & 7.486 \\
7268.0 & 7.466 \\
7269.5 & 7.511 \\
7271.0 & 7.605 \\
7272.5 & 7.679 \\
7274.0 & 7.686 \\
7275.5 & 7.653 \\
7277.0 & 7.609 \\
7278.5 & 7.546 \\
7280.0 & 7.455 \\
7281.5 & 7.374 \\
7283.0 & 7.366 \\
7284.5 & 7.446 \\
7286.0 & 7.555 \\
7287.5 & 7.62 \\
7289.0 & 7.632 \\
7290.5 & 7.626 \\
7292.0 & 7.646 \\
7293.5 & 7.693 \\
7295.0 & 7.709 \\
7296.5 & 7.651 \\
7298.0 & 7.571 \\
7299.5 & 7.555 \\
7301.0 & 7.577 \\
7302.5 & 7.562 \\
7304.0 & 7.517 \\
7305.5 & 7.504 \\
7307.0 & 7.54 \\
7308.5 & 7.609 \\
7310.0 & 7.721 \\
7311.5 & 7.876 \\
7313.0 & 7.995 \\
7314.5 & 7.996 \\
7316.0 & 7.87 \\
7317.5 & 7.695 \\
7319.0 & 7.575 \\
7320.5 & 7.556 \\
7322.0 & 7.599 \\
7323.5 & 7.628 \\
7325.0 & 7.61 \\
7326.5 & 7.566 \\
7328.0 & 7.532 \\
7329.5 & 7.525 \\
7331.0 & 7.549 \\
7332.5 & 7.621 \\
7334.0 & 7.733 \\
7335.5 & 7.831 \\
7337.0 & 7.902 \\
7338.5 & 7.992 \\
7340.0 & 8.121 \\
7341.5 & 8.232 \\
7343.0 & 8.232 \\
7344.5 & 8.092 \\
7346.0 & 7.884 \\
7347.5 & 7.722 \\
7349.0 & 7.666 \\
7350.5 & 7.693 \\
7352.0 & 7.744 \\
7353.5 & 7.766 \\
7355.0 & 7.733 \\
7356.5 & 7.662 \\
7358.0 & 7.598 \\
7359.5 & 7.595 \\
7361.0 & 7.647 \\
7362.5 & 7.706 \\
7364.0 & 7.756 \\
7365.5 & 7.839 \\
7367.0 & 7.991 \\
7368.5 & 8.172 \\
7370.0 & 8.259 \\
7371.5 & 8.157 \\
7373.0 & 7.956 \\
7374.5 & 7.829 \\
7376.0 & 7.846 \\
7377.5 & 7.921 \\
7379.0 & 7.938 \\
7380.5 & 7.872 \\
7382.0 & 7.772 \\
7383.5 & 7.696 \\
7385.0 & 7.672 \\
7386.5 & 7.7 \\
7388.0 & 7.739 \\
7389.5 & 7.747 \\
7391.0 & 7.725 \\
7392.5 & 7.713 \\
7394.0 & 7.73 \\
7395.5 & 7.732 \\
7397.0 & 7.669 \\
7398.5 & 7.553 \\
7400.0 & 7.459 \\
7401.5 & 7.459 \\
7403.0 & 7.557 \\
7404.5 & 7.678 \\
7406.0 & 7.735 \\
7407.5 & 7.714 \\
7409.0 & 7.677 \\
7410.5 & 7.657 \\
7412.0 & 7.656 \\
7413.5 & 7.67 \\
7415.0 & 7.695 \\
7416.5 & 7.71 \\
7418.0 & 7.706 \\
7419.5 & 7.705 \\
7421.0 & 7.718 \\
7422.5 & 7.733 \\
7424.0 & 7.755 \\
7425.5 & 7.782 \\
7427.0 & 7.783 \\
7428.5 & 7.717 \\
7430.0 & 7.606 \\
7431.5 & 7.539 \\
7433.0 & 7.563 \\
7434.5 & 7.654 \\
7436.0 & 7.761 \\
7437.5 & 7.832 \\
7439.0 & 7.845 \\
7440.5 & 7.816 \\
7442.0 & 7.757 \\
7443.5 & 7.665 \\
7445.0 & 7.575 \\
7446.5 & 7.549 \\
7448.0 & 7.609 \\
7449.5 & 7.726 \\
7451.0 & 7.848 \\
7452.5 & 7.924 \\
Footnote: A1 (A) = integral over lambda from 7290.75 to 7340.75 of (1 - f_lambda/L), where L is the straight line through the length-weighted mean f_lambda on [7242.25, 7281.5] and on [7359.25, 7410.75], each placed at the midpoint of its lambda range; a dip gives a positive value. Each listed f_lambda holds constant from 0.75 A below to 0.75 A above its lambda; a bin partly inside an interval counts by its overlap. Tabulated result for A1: -0.67 A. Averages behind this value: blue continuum 7.44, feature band 7.69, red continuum 7.77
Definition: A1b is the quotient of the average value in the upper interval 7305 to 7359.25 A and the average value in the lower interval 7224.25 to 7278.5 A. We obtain 1.04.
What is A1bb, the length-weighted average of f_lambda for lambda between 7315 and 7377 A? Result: 7.8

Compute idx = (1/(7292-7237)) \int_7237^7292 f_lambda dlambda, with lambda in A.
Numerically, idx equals 7.45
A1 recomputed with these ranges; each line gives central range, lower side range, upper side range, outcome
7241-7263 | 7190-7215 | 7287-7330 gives 0.4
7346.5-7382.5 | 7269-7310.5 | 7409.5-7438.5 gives -0.9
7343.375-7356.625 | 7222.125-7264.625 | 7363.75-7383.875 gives 0.1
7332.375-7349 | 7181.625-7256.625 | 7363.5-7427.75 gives -0.7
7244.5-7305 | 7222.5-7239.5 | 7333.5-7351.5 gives 1.3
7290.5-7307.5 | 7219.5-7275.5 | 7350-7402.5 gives 0.0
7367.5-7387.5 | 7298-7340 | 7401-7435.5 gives -0.6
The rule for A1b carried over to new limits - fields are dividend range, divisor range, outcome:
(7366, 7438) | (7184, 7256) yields 1.05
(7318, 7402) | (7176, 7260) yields 1.05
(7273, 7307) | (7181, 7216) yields 1.03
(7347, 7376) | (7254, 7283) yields 1.04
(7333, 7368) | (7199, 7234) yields 1.06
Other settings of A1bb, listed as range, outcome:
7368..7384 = 7.95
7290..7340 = 7.68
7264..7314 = 7.6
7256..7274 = 7.52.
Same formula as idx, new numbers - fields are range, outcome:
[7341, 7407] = 7.79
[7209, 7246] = 7.39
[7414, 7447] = 7.7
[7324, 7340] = 7.71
